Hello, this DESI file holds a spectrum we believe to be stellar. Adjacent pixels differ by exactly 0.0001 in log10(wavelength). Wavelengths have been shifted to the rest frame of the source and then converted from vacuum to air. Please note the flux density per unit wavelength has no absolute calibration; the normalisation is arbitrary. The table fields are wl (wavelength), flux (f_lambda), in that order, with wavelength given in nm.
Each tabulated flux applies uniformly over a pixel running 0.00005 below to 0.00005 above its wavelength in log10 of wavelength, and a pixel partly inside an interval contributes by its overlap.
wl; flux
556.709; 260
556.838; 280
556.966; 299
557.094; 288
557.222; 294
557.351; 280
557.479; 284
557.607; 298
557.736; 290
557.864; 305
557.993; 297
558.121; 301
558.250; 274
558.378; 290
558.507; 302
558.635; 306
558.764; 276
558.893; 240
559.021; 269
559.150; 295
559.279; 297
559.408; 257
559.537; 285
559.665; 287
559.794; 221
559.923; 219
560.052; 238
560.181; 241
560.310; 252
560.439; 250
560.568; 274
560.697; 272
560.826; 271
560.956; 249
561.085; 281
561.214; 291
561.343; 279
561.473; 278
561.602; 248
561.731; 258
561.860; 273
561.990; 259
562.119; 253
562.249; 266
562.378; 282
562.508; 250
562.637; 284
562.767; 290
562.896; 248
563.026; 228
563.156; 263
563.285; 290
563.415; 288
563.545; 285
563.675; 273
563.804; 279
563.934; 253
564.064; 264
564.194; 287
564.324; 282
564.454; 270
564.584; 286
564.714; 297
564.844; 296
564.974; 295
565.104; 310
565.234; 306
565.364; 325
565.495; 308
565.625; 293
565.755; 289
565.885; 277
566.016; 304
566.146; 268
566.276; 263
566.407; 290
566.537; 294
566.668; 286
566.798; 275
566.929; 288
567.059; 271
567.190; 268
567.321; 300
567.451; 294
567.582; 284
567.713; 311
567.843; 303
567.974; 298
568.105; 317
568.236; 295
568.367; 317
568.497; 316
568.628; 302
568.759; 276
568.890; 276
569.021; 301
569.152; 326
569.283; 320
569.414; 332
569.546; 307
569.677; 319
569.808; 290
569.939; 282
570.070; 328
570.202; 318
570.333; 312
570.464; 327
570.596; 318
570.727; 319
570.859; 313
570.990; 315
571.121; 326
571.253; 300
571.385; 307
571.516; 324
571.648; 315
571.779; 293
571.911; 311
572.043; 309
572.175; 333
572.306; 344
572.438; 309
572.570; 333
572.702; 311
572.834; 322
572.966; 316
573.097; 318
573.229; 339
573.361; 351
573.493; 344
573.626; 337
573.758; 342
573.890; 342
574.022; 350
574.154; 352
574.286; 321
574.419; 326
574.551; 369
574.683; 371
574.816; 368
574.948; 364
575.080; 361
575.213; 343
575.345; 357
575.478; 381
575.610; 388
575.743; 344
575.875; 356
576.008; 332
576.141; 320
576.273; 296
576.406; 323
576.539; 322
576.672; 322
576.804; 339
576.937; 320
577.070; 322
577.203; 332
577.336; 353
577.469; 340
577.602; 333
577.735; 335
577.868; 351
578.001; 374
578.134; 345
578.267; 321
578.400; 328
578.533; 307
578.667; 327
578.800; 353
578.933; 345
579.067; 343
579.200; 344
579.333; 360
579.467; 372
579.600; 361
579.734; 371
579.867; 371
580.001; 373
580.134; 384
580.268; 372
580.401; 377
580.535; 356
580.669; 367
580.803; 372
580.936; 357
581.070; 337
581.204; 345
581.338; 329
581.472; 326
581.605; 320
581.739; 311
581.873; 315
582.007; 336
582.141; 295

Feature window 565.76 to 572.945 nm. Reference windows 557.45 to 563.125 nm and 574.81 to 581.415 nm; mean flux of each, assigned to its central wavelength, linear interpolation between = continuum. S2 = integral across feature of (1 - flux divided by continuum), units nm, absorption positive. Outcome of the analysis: 0.13 nm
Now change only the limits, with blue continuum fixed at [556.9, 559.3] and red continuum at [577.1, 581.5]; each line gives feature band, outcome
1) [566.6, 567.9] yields 0.113 nm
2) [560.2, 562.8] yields 0.272 nm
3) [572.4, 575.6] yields -0.085 nm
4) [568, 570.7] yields 0.104 nm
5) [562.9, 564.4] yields 0.166 nm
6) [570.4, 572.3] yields 0.065 nm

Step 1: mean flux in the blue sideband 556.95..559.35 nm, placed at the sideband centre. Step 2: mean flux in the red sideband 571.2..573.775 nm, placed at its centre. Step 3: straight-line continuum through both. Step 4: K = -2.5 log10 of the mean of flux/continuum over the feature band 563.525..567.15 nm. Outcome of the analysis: 0.07 mag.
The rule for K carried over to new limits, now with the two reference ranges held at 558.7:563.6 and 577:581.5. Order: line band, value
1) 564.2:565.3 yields -0.04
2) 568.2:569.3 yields -0.01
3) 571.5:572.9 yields 0.00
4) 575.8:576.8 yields 0.03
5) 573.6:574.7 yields -0.06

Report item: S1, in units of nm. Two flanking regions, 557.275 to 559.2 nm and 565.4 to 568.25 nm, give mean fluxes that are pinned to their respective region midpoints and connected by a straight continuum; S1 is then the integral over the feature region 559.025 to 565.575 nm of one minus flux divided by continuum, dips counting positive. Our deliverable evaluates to 0.36 nm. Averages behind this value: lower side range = 287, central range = 273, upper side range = 290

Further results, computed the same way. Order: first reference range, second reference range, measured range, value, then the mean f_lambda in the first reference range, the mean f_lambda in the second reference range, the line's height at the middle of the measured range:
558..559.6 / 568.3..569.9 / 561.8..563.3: 0.14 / 283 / 307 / 292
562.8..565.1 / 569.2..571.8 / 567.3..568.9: 0.00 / 277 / 314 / 300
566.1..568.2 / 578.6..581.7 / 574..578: -0.12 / 288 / 355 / 333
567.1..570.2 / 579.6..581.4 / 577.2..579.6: 0.06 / 303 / 362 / 352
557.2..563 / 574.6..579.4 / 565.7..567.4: 0.09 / 272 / 342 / 299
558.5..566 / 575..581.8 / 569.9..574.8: -0.11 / 274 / 346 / 319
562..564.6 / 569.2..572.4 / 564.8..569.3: -0.04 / 271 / 315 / 293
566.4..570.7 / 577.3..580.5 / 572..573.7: -0.03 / 302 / 352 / 322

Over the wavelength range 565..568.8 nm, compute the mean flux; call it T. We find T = 294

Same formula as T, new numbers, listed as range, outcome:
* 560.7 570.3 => 287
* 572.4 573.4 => 325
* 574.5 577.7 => 344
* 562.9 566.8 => 284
